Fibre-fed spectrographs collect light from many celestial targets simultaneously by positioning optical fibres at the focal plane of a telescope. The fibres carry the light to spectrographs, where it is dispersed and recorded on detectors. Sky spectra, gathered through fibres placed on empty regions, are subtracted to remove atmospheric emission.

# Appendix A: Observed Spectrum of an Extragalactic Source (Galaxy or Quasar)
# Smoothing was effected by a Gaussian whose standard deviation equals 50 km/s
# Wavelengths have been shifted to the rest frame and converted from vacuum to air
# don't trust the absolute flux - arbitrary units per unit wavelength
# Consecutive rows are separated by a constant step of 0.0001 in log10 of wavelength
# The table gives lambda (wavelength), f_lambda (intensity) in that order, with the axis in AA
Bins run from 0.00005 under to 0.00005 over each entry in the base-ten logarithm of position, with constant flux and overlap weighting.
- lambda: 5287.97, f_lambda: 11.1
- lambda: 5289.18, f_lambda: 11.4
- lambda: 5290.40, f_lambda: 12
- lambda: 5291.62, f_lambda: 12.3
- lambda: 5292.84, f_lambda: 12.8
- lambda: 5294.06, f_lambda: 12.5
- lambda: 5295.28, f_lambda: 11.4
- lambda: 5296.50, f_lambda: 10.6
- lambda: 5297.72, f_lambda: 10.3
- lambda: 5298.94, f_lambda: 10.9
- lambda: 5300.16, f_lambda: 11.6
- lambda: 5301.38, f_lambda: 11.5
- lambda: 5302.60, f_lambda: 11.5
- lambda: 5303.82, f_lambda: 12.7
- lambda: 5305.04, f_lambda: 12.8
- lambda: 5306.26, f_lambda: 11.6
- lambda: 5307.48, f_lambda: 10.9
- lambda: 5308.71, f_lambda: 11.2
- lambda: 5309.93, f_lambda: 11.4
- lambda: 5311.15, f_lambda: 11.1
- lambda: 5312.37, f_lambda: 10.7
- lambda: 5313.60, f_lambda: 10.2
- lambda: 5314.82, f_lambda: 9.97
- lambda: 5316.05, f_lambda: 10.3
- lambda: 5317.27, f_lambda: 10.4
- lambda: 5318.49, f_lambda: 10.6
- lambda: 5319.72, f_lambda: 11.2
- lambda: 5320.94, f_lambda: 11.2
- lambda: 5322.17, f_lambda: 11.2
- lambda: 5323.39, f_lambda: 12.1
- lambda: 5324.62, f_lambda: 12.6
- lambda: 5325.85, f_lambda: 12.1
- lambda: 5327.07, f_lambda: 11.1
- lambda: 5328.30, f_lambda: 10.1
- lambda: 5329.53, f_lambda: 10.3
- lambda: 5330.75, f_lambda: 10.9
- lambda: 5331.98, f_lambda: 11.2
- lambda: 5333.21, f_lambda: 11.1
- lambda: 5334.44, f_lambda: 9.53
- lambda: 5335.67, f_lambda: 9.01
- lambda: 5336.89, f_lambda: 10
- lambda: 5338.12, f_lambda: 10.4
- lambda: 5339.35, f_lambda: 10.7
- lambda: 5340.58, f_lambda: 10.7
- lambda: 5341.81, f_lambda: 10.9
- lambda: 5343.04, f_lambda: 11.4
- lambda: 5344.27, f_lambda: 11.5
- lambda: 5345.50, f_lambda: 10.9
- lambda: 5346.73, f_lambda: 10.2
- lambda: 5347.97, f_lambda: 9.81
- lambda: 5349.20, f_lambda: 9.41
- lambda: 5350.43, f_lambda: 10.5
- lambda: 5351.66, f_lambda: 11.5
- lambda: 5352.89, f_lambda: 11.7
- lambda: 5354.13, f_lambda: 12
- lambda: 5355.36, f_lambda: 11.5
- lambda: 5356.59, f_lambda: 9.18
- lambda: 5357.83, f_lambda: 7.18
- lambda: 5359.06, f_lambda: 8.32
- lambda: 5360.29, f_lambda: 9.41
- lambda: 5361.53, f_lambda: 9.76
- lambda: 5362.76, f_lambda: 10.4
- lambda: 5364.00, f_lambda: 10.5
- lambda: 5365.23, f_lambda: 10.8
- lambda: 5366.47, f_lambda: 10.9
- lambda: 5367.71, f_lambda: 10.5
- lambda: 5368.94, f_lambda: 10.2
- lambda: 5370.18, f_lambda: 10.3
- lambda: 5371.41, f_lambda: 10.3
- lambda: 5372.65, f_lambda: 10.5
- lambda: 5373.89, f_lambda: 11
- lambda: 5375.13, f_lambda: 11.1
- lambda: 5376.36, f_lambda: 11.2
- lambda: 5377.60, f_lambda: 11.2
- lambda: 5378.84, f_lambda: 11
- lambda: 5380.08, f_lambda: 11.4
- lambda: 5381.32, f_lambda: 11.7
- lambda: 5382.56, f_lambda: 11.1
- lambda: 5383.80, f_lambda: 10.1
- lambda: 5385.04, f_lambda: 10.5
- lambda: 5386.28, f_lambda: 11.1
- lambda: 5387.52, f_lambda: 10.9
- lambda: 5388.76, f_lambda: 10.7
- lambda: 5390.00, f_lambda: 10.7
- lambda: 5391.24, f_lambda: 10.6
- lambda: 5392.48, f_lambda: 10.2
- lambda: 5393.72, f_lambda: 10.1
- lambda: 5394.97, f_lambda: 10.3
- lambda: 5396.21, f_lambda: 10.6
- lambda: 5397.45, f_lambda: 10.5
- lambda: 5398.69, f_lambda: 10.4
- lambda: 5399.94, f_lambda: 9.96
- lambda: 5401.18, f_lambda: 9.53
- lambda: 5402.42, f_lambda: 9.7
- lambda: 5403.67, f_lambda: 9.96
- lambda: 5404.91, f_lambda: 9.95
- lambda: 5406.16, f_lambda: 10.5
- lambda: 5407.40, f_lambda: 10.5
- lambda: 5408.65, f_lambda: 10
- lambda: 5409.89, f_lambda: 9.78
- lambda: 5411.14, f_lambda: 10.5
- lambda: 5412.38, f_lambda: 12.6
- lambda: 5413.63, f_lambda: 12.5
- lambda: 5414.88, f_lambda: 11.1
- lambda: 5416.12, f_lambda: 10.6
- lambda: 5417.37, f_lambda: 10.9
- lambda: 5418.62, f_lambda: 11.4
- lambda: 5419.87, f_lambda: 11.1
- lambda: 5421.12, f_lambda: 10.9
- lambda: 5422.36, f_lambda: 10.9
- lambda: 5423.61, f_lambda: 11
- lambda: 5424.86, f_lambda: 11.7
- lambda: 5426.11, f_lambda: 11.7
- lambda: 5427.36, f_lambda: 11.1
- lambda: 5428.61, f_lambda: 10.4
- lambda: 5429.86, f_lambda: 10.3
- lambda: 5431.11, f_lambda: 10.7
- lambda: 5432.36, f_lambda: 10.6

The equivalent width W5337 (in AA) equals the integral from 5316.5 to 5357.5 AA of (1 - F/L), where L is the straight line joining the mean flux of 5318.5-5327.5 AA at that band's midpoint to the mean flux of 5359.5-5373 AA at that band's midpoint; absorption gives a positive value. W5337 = 1.4 AA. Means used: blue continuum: 11.6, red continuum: 10.3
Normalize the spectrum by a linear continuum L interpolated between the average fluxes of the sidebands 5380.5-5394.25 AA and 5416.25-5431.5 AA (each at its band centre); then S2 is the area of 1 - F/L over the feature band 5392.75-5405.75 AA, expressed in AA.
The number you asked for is 0.8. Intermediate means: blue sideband 10.7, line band 10.1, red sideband 11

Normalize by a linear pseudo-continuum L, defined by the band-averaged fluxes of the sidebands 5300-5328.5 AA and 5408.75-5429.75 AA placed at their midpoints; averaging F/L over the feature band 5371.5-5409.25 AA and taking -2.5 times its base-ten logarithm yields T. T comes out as 0.058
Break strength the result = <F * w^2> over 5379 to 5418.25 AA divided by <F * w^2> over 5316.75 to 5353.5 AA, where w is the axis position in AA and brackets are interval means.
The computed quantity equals 1.01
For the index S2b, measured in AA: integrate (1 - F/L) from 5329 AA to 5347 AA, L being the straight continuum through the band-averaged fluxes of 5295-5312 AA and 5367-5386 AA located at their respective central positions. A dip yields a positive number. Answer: 0.8 AA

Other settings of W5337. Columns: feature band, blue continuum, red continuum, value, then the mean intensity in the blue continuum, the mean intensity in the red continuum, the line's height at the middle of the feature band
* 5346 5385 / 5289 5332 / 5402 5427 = 2.1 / 11.3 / 10.9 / 11.1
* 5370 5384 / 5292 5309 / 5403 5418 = 0.1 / 11.6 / 10.7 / 11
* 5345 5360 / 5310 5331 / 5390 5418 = 0.9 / 11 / 10.5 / 10.8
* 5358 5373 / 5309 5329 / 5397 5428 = 1.1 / 11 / 10.8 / 10.9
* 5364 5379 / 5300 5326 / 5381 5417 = 0.1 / 11.3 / 10.6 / 10.8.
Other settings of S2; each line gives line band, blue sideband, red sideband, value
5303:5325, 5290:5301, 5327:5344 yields -0.2 AA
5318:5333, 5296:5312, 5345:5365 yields -0.5 AA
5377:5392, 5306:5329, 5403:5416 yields -0.1 AA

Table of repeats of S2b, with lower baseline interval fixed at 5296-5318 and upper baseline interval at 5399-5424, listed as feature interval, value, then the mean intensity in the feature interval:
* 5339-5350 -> 0.3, 10.6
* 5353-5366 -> 1.1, 9.98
